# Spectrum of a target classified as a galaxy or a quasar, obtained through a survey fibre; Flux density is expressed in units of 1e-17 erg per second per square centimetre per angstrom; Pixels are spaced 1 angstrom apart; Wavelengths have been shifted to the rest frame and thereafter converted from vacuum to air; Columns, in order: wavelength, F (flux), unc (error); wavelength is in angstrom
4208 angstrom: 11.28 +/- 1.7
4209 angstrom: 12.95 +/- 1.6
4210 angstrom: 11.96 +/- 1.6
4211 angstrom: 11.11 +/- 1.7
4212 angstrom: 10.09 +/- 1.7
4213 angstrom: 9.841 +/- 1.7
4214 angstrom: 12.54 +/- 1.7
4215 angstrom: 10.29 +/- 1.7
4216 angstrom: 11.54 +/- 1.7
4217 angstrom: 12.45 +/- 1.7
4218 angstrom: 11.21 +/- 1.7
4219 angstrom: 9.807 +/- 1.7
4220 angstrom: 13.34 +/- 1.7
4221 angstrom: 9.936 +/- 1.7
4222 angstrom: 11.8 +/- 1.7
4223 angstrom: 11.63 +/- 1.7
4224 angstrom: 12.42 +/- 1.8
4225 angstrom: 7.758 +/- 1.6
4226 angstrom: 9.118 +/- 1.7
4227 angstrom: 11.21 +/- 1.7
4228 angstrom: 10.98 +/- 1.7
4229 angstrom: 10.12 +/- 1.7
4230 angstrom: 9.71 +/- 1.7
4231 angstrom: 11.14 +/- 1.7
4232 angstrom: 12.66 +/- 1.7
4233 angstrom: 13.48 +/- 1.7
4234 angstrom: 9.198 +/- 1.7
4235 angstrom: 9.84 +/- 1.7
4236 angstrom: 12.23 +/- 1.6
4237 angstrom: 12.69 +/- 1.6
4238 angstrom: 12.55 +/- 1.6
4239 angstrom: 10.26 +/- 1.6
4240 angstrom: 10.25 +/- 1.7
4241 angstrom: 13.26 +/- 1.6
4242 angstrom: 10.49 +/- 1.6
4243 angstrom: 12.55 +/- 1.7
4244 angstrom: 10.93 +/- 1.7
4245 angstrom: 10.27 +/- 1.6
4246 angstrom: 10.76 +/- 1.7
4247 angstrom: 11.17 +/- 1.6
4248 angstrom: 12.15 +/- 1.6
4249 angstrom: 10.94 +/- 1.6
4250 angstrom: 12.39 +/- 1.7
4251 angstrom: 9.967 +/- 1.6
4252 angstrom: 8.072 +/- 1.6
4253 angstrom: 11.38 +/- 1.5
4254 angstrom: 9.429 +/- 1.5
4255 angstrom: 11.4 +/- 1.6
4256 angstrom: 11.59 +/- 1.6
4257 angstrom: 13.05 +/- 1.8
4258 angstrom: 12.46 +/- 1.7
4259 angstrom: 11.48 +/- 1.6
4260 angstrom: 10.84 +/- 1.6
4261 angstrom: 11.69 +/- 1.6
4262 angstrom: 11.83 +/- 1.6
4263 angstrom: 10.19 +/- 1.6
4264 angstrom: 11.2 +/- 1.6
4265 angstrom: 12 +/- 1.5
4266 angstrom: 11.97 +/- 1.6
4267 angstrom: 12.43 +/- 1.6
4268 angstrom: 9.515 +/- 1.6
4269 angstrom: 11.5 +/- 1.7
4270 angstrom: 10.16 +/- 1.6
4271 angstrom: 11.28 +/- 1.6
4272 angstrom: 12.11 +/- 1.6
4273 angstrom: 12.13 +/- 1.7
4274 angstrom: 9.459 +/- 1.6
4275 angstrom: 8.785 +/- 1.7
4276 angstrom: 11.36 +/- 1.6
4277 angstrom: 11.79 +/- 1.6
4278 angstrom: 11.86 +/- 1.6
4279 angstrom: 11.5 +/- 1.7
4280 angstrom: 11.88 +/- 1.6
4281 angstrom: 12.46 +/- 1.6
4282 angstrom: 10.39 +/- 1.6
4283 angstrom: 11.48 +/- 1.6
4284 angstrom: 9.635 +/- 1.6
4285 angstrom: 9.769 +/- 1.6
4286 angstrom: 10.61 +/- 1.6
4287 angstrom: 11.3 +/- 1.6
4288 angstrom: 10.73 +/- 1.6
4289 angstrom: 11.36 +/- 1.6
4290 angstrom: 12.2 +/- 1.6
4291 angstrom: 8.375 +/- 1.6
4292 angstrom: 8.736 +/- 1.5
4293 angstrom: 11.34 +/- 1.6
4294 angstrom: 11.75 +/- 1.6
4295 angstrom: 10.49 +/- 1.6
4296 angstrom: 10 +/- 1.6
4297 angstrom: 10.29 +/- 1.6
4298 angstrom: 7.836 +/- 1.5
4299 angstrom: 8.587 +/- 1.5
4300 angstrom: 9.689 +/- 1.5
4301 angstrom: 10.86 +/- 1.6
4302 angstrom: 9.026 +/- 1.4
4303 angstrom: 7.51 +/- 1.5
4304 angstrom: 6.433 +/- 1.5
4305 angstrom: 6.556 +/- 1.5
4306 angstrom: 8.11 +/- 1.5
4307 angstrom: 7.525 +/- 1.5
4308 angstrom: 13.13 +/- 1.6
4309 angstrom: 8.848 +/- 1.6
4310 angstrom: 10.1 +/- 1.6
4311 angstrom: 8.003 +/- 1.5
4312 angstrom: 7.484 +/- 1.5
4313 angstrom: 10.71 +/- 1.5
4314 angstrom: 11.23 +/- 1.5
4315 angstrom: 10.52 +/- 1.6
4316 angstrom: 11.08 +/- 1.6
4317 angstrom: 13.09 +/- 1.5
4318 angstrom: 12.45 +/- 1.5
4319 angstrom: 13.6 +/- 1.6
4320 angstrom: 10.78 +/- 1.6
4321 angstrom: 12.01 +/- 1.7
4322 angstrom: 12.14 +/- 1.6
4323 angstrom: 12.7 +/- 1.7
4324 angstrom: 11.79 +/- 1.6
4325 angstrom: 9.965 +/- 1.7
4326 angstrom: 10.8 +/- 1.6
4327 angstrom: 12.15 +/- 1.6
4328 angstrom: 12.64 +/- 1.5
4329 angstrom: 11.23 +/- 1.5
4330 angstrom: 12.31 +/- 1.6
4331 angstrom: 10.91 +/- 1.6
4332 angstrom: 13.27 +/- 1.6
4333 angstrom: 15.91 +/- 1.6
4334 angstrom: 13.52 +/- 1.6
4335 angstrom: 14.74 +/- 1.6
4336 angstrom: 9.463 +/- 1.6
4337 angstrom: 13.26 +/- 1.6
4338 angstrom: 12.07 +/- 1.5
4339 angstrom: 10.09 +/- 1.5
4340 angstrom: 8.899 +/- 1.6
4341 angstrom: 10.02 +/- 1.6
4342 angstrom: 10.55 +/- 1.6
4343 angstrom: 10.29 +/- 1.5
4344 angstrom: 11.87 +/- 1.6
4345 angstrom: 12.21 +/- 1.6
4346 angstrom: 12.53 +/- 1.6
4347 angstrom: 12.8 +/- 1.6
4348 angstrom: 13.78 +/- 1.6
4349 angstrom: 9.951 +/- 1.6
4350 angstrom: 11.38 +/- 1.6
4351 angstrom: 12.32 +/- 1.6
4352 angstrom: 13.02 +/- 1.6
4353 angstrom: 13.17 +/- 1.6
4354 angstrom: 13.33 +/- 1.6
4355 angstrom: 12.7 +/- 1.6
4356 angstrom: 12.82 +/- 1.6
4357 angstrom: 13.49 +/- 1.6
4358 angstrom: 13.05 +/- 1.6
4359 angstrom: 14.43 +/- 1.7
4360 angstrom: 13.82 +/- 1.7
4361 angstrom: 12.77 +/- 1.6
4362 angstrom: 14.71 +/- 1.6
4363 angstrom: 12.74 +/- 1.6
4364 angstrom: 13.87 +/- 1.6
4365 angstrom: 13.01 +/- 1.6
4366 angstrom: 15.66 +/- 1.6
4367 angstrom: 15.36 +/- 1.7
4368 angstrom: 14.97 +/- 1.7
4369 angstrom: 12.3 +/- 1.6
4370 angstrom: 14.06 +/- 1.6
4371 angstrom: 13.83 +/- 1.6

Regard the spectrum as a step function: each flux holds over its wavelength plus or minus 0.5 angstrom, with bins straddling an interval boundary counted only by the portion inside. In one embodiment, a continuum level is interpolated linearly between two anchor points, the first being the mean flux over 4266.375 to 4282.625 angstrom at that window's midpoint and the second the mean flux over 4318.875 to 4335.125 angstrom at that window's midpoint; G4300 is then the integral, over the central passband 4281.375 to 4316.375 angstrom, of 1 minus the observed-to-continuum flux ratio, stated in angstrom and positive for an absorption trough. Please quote 5.7 angstrom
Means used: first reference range 11.2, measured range 9.77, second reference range 12.3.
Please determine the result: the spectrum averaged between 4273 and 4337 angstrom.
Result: 10.8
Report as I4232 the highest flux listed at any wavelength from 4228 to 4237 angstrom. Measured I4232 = 13.48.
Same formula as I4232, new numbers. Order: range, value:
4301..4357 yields 15.91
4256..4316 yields 13.13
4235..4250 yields 13.26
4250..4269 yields 13.05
